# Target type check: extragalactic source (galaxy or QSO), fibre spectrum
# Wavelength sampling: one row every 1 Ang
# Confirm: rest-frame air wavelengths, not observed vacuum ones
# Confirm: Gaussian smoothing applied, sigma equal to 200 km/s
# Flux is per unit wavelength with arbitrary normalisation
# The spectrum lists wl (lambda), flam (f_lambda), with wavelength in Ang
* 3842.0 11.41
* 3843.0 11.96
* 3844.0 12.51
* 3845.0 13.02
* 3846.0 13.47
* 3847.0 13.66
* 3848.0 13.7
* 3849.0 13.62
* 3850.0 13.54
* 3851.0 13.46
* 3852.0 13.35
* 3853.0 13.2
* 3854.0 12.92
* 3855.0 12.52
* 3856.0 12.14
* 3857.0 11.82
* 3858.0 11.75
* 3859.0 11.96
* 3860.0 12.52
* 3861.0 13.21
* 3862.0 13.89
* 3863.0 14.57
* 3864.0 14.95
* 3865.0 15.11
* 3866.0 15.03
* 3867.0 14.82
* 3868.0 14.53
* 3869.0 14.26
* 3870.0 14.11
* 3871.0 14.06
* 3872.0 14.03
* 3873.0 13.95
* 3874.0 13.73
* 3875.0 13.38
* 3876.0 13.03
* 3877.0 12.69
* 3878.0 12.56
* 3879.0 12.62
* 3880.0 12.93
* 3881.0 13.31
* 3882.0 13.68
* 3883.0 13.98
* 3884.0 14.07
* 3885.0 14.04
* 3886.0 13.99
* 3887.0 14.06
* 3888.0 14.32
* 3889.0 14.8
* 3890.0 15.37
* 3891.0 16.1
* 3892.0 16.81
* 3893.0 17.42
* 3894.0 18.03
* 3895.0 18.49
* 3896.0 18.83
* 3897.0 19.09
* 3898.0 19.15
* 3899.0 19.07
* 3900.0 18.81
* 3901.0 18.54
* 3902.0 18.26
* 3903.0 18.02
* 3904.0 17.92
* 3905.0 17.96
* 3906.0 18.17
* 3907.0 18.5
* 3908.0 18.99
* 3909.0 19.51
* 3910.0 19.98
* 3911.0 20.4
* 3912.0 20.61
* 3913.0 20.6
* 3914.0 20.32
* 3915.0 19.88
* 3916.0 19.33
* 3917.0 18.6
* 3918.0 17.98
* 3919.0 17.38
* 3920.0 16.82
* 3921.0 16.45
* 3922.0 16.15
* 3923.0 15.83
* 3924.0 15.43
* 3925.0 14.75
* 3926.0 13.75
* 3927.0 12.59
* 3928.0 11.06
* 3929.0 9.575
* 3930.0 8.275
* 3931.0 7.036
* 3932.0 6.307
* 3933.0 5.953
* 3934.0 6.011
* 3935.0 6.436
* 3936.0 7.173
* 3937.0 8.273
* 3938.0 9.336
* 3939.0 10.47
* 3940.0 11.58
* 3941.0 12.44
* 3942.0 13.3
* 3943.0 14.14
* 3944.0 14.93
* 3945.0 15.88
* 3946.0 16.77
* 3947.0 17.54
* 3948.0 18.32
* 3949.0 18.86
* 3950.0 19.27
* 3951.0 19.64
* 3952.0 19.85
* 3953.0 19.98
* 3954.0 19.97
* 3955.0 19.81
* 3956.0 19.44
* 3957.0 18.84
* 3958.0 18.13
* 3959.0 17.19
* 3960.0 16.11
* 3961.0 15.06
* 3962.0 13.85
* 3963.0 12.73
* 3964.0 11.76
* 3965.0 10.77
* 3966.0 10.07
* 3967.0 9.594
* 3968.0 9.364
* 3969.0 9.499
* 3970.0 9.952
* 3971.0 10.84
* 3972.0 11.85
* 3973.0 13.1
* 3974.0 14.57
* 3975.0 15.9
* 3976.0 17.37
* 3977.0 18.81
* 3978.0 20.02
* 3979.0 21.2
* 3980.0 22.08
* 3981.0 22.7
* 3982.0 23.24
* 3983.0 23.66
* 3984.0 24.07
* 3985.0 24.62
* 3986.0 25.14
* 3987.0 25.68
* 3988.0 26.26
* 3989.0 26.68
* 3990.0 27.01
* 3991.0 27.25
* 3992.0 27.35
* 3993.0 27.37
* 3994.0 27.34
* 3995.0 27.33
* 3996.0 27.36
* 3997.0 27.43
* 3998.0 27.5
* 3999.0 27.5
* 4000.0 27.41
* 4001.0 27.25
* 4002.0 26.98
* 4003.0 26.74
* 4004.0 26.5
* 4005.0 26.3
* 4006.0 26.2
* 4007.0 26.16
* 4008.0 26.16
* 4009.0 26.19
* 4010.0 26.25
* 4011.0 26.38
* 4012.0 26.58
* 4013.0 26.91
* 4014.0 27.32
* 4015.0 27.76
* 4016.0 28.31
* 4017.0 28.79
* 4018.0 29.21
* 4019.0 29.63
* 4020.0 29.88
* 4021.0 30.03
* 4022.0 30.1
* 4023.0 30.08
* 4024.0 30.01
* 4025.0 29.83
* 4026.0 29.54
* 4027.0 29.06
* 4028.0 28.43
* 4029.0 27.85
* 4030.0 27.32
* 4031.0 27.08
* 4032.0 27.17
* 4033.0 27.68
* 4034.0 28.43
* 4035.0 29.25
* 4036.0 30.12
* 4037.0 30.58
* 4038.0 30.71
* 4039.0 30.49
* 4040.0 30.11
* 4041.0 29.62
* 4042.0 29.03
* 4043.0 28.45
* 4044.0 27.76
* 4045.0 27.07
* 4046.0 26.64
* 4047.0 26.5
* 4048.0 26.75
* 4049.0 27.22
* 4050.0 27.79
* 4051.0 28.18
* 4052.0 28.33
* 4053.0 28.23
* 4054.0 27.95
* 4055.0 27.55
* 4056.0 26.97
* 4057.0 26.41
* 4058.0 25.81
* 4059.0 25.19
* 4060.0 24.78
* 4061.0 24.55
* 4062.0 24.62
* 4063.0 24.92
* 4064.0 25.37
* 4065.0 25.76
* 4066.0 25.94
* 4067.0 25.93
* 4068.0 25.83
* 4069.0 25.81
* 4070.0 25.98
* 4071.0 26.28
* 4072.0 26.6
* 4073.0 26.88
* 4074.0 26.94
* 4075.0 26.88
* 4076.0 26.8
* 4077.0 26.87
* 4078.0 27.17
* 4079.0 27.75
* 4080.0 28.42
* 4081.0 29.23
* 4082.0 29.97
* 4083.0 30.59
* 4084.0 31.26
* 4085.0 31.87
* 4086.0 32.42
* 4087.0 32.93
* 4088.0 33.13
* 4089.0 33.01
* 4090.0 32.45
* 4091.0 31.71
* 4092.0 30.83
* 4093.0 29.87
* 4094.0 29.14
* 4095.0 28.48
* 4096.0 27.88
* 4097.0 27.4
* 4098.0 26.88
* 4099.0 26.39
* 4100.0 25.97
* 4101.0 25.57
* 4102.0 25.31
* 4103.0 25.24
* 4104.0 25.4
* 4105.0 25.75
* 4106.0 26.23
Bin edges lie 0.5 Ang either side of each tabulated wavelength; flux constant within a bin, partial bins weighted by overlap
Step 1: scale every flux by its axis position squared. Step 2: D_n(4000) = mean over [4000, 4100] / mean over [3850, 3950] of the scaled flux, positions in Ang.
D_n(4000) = 2.05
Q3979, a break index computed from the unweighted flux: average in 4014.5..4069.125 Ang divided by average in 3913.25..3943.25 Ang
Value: 2.18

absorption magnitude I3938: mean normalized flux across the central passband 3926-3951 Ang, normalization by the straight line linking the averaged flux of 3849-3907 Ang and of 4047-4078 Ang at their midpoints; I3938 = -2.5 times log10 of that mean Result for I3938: 0.49 mag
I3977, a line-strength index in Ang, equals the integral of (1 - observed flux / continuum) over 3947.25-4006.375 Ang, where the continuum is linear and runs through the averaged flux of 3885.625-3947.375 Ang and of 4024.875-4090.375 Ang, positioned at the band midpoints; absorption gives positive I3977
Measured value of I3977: 1.5 Ang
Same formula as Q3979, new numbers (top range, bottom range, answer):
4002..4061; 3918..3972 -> 2.05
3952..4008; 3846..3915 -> 1.34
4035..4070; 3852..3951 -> 1.84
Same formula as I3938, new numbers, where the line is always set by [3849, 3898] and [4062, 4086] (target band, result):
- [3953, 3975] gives 0.384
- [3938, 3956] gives 0.161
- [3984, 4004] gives -0.205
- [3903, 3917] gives -0.160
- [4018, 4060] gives -0.135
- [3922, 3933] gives 0.478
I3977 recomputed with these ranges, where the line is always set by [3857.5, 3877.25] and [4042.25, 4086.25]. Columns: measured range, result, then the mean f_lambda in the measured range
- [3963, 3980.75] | 5.91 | 14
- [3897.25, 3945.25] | 6.20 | 15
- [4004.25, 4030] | -4.37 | 28.1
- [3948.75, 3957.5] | 0.04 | 19.5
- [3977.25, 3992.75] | -1.83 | 24.4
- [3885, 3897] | -0.63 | 16.2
